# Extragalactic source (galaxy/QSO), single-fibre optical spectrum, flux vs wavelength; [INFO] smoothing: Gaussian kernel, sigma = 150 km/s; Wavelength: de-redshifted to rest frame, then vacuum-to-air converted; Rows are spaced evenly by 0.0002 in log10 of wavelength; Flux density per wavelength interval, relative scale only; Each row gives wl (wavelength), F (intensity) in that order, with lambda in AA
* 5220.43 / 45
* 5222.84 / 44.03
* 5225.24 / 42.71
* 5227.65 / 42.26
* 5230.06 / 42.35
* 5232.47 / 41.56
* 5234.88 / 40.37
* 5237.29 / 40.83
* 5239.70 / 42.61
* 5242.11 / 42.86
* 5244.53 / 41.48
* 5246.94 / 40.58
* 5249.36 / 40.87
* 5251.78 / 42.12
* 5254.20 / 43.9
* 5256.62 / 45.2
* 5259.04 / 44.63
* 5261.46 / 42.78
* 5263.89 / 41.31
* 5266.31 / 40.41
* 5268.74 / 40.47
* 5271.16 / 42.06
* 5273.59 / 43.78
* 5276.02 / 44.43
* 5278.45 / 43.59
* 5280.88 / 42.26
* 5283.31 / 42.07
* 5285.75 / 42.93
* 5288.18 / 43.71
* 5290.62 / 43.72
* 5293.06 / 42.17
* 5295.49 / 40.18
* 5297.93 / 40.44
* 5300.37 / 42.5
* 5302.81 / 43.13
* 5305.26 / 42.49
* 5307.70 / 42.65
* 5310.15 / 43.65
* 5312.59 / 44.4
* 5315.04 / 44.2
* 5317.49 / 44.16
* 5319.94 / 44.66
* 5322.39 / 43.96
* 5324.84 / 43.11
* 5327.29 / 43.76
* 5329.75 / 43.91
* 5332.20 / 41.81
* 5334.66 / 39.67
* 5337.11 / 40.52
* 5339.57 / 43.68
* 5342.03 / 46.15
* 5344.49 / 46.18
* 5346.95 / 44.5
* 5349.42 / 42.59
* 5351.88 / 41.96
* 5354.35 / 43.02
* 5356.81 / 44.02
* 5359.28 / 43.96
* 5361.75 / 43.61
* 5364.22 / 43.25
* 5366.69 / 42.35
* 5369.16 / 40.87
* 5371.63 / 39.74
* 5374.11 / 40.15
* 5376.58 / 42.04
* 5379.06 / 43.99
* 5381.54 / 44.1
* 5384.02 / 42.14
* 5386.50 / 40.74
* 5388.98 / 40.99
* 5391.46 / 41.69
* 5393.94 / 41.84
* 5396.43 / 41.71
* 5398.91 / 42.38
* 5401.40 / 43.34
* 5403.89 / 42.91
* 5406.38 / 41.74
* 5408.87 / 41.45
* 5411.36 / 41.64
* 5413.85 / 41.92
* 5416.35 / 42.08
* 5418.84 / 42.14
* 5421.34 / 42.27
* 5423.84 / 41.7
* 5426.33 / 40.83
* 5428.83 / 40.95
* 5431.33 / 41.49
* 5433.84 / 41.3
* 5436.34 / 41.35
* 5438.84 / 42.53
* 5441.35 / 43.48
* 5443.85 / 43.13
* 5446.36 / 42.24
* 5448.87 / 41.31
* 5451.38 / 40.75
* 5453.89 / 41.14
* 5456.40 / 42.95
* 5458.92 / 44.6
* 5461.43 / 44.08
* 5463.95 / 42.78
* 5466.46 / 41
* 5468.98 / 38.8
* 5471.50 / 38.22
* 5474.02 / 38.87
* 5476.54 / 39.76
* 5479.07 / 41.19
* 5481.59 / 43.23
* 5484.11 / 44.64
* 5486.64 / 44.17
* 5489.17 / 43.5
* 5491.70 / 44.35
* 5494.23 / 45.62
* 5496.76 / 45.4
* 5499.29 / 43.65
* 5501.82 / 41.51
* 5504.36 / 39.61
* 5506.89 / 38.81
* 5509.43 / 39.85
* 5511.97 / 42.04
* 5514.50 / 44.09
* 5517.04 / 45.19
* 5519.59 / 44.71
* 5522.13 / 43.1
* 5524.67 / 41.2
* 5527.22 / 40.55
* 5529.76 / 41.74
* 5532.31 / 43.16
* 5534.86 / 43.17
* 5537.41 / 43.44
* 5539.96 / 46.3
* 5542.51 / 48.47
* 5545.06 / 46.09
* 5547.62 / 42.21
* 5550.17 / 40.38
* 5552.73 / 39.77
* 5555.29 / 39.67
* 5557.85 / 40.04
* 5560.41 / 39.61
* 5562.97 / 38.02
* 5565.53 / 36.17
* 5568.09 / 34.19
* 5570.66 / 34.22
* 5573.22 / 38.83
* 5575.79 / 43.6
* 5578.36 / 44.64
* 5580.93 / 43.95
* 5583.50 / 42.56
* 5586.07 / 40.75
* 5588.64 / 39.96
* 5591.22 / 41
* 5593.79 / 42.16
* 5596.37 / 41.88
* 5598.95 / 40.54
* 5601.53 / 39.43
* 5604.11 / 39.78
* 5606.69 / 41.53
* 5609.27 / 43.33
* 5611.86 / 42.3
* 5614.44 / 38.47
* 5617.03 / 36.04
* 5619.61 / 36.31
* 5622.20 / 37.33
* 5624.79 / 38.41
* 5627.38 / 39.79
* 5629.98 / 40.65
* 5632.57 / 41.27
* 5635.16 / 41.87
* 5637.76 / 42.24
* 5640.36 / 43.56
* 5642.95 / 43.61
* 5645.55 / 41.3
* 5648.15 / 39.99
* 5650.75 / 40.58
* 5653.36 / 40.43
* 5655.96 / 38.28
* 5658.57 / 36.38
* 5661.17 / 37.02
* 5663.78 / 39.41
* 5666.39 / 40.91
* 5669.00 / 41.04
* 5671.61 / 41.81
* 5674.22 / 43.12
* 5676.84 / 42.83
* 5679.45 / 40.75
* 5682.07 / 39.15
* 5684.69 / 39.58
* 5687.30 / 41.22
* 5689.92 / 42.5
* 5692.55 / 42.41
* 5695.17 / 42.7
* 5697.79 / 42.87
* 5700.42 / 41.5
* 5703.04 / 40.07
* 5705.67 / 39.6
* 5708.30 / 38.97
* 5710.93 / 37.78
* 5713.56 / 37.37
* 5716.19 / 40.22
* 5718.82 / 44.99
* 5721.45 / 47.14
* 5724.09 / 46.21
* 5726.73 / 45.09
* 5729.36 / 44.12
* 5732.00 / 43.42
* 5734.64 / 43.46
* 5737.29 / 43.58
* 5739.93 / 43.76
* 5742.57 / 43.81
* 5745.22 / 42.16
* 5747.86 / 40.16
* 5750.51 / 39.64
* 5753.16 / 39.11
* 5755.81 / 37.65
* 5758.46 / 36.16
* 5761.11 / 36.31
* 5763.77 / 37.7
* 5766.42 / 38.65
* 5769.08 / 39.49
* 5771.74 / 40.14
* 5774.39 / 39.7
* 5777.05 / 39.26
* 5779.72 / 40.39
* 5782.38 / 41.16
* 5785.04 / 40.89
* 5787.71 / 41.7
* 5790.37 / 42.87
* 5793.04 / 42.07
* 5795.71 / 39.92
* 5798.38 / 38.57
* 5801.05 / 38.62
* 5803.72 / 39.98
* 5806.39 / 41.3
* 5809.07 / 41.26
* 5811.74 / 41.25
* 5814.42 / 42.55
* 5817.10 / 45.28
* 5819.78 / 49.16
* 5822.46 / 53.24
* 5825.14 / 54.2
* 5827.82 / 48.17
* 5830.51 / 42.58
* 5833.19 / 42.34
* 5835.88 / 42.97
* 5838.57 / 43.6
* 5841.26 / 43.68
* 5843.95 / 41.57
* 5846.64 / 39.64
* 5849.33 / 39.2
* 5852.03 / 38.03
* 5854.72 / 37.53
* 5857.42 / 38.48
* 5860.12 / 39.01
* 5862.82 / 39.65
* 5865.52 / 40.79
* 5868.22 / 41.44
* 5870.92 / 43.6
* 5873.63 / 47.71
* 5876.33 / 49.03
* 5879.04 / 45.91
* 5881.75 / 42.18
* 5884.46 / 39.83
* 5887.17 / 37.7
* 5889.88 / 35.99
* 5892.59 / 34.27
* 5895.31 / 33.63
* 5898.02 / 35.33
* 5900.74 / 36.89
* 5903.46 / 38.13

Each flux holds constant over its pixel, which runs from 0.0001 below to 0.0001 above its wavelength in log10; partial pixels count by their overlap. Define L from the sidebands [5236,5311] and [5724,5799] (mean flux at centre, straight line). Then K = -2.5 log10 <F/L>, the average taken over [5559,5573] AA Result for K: 0.13 mag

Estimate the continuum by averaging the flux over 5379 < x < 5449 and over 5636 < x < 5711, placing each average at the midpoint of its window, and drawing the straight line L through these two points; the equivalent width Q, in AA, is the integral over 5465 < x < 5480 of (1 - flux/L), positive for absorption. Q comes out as 0.75 AA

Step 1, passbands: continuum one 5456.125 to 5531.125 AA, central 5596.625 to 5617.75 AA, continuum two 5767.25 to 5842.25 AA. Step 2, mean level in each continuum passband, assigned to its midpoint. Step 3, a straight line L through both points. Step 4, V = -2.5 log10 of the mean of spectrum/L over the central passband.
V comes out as 0.05 mag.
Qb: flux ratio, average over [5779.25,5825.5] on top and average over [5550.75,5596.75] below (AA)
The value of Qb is 1.07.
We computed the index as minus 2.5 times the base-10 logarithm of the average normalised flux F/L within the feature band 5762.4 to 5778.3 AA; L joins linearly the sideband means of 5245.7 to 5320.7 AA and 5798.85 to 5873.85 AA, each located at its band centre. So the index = 0.09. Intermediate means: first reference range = 42.7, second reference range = 42.6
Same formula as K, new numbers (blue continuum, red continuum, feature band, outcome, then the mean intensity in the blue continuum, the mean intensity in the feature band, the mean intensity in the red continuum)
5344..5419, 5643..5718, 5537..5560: -0.04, 42.4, 42.8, 40.4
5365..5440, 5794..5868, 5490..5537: -0.02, 41.8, 42.7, 42.3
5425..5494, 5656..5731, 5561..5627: 0.05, 42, 39.8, 41.3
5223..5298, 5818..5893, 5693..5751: 0.01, 42.3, 42.3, 42.7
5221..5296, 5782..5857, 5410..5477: 0.02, 42.4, 41.6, 42.6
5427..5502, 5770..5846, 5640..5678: 0.05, 42.3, 40.6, 42.8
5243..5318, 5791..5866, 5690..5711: 0.04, 42.6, 41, 42.3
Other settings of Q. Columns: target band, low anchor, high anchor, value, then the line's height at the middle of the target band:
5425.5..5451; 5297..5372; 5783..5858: 0.7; 43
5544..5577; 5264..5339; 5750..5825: 1.9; 41.8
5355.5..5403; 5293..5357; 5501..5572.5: 0.4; 42.6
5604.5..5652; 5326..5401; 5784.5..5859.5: 2.3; 42.5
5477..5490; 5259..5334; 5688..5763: -0.3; 42.2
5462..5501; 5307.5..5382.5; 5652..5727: -0.1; 42.3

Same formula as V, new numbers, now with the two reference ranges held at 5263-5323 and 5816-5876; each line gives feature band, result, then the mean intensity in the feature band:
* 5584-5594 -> 0.05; 41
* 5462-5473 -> 0.07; 40.4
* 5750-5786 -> 0.11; 39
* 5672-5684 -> 0.05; 41.4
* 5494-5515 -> 0.02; 42.1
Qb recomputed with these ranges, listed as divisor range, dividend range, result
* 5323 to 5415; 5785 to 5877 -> 1.00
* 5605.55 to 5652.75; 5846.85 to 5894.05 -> 1.00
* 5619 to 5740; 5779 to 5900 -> 1.01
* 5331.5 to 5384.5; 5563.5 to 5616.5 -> 0.94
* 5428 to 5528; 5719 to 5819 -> 0.98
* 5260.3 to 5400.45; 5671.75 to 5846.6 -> 0.98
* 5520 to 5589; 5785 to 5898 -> 1.01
